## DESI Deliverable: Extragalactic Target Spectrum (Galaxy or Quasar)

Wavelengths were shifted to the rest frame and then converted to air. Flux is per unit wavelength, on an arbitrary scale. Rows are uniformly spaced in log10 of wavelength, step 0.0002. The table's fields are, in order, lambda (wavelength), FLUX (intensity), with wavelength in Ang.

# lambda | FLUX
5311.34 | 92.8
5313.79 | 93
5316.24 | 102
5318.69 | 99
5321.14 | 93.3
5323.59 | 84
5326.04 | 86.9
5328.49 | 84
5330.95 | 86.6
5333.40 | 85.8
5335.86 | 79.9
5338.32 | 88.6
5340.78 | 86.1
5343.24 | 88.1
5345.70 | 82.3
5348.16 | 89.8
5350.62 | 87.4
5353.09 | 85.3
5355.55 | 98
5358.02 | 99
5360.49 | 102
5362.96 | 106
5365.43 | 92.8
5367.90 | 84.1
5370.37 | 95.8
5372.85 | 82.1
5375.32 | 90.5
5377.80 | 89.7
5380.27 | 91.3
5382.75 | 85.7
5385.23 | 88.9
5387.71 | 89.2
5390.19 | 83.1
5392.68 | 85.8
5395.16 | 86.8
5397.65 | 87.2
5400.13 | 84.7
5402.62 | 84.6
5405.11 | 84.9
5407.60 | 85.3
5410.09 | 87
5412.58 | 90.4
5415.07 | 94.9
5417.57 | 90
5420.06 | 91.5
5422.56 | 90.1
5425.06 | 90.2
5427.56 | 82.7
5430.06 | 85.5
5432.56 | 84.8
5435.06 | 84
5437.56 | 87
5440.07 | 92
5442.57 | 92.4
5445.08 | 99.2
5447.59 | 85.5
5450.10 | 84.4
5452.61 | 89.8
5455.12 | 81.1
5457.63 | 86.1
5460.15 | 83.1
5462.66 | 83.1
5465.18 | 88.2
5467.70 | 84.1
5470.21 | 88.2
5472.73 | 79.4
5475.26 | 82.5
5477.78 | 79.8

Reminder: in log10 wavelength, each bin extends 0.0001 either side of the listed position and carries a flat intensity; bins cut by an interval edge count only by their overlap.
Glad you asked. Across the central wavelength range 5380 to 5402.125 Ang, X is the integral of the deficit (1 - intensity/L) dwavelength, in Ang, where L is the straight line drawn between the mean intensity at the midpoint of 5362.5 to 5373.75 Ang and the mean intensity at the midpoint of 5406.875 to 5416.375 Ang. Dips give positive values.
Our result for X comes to 0.9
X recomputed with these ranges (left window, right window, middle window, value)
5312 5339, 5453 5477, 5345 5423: -2.2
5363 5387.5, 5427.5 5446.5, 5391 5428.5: 0.6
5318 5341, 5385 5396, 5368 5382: -0.4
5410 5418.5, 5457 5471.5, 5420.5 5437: 0.5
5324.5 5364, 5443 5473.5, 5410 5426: -0.6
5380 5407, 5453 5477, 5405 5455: -1.9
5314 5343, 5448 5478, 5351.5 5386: -1.9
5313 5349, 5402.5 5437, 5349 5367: -1.5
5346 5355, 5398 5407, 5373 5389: -0.5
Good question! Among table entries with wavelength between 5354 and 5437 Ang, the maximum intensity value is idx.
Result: 106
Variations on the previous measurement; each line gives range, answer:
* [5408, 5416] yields 94.9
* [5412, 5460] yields 99.2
